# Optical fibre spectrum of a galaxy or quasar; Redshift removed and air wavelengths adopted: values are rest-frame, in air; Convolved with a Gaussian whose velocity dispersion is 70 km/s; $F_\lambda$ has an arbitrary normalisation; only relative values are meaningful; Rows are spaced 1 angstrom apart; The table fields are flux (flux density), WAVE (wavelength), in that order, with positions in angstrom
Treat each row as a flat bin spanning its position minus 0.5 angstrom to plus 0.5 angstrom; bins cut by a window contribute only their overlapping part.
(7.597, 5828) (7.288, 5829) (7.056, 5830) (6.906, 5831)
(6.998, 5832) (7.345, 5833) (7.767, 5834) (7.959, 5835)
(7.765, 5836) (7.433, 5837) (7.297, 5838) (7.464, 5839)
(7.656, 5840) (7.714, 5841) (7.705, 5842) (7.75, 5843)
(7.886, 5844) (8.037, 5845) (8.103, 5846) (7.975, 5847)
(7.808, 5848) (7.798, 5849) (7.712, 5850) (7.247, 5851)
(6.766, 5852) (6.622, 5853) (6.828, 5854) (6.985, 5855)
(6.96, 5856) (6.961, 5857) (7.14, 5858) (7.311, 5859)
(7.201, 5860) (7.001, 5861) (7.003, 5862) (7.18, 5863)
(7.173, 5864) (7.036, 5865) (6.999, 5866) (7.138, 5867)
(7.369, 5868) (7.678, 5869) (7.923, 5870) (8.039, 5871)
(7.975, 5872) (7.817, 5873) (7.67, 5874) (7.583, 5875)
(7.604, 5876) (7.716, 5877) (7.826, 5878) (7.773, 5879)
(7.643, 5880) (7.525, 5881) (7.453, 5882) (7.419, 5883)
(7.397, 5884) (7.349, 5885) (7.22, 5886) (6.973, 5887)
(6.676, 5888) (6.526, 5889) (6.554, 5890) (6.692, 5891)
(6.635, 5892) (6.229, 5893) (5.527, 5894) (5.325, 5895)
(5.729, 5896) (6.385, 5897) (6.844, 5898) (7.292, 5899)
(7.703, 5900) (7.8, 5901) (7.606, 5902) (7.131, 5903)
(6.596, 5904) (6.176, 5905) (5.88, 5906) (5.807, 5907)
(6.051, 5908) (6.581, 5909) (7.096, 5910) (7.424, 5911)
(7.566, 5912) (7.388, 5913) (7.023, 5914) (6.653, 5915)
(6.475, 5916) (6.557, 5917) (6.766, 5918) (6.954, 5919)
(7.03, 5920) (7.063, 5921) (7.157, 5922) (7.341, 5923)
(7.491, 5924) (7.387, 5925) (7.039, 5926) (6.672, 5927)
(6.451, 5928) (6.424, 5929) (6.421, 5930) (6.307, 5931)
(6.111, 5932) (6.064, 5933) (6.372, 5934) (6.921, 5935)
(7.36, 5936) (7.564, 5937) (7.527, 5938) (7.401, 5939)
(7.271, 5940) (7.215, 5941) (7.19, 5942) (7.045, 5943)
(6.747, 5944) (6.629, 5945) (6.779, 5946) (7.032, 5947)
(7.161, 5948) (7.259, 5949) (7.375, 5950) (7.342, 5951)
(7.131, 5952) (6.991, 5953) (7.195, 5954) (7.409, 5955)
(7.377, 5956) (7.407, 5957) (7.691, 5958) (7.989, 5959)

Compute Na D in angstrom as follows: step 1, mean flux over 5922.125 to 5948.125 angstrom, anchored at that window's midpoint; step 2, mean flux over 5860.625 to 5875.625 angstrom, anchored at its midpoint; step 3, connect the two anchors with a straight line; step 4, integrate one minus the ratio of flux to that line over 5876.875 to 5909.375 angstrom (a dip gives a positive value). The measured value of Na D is 1.84 angstrom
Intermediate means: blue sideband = 7.44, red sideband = 6.92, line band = 6.84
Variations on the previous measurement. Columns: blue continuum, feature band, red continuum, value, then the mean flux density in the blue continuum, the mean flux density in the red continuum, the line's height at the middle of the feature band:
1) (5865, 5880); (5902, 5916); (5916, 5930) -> 0.72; 7.63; 6.91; 7.11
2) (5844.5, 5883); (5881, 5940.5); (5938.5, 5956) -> 3.54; 7.44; 7.13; 7.27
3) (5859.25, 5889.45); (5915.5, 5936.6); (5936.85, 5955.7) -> 1.31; 7.4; 7.17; 7.23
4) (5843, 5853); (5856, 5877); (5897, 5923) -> 0.11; 7.65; 6.9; 7.43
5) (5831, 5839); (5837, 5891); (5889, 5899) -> -4.06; 7.47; 6.28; 6.89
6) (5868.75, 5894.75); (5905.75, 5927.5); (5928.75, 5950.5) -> 0.50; 7.26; 6.92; 7.06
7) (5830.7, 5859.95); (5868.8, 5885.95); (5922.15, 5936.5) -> -1.14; 7.44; 6.75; 7.18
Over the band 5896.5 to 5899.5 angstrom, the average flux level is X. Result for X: 6.84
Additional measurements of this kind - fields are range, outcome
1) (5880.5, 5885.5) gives 7.43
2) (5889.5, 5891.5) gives 6.62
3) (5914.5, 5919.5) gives 6.68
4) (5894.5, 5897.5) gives 5.81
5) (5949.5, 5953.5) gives 7.21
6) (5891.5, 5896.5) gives 5.89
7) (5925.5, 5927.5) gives 6.86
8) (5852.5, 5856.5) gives 6.85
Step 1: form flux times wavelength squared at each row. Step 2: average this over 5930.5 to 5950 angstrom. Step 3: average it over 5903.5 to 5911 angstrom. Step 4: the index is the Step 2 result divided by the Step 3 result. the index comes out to 1.1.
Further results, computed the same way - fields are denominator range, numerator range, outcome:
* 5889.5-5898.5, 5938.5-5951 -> 1.16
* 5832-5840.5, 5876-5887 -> 1.01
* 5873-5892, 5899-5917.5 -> 0.95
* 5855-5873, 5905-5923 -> 0.95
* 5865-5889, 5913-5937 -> 0.93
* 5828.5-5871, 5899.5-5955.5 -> 0.97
